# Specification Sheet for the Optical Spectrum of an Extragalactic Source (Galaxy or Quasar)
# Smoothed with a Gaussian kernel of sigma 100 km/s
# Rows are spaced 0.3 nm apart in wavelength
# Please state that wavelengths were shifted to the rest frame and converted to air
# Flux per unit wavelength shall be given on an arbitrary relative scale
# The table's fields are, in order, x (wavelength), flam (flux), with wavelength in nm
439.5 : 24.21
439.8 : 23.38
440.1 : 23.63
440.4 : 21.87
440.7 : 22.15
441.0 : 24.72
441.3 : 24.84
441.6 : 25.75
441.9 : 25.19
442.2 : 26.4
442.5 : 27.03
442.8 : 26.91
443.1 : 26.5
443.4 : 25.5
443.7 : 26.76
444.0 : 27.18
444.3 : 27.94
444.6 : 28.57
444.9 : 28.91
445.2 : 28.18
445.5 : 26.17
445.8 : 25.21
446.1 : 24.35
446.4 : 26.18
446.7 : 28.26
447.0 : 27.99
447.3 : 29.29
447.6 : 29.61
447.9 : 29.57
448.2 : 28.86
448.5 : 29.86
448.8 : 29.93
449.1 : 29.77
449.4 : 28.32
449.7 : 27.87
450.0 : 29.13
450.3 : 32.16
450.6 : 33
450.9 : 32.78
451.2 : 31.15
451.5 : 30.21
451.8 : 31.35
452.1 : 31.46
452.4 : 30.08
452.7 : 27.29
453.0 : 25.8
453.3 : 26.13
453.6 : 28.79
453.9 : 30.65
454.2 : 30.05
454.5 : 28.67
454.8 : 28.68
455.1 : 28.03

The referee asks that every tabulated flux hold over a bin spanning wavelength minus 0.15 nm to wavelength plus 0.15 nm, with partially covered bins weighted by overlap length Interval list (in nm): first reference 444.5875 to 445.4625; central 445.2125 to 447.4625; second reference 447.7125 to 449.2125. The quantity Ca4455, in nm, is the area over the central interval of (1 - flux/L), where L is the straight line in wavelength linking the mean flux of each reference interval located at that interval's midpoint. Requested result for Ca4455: 0.15 nm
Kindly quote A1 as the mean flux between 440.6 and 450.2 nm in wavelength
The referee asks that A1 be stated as 27.3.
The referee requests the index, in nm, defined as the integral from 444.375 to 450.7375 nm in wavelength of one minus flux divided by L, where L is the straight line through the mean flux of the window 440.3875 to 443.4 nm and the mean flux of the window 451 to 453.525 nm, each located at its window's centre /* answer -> -0.27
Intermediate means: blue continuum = 25.3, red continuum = 29.2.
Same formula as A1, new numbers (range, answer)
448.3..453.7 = 29.7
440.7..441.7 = 24.6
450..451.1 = 32.1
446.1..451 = 29.3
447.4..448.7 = 29.5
